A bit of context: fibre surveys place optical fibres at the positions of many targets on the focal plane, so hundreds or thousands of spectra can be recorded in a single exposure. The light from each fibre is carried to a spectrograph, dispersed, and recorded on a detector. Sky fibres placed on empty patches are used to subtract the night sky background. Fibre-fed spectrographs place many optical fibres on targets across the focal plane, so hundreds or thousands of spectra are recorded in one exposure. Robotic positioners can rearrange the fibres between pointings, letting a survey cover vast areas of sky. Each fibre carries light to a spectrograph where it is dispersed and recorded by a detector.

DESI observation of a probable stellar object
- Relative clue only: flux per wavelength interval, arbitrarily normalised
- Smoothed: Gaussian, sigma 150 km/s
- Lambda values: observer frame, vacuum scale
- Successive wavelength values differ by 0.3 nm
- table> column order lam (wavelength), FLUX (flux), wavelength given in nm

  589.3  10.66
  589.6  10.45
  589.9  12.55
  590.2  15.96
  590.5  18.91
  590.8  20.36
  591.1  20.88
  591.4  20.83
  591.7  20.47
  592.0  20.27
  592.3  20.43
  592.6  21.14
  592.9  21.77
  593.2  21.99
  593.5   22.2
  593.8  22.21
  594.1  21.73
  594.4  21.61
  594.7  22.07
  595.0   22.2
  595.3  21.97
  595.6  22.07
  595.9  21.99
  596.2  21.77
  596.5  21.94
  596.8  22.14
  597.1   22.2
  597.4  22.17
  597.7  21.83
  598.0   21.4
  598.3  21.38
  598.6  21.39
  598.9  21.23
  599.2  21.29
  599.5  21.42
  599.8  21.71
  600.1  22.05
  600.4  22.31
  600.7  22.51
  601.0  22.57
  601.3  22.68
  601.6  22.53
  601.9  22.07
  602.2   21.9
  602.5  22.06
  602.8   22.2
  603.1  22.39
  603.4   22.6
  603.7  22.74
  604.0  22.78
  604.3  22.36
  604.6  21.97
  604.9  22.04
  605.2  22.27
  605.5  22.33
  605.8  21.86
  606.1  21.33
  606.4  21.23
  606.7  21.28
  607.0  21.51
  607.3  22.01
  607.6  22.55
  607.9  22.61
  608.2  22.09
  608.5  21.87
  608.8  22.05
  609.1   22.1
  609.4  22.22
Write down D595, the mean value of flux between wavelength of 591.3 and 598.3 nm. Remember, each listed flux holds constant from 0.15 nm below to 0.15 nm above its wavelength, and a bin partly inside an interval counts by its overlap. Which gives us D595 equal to 21.7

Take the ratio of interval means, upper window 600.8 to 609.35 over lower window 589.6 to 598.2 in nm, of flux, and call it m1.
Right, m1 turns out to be 1.07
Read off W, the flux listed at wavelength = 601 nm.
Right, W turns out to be 22.57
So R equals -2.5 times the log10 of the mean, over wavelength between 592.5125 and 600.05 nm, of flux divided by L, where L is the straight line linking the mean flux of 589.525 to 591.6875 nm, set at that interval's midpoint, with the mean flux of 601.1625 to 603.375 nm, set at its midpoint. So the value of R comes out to -0.10 mag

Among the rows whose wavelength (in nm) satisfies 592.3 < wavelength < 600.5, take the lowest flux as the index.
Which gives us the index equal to 21.14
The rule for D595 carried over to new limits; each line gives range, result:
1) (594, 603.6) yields 22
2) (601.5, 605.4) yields 22.3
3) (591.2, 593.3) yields 21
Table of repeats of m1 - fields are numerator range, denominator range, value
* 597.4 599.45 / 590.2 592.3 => 1.07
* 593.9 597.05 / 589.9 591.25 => 1.20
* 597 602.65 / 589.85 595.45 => 1.06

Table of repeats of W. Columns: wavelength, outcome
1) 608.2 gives 22.09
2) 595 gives 22.2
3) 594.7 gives 22.07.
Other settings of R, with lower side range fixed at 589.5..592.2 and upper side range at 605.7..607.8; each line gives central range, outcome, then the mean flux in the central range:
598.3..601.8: -0.09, 21.9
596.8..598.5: -0.12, 21.8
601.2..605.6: -0.07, 22.3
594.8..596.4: -0.15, 22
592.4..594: -0.17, 21.8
